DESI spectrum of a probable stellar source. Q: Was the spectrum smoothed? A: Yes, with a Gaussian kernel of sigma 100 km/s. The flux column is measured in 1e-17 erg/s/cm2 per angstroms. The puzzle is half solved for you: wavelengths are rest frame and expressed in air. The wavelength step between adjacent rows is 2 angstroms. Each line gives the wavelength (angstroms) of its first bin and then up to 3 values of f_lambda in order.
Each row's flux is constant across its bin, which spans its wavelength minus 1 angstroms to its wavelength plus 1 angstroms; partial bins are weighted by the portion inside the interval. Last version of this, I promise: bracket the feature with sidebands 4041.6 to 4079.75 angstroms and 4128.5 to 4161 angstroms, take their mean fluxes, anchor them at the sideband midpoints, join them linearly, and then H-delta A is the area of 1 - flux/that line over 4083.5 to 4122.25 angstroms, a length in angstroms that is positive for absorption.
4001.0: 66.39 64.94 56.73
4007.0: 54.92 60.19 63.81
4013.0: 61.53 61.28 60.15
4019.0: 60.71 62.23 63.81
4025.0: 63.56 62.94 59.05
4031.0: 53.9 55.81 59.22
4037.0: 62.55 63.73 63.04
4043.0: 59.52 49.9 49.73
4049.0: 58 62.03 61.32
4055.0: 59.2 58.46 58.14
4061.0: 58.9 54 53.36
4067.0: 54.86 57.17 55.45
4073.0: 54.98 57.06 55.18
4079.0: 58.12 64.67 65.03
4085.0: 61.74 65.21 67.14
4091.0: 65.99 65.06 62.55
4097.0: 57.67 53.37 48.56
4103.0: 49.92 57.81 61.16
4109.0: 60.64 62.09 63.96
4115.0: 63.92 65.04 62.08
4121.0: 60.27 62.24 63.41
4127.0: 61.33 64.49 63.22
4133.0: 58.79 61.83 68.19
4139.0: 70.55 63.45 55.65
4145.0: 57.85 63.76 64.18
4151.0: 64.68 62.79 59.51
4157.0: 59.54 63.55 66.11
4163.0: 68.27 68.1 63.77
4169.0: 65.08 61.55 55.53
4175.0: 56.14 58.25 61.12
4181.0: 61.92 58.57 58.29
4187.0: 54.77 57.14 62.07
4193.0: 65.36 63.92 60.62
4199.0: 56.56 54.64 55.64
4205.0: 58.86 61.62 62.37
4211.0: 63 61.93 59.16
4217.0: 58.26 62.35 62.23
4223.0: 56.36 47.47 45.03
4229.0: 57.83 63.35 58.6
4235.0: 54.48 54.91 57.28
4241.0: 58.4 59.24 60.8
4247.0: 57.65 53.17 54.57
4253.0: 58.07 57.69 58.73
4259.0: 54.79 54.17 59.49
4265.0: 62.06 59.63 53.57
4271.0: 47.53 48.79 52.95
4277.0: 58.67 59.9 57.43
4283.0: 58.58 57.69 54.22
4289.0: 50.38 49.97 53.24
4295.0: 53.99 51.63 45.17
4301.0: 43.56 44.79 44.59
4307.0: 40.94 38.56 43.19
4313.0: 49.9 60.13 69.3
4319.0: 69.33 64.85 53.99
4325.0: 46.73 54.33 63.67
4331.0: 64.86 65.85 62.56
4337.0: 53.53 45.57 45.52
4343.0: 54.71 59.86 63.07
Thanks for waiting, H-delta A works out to -0.7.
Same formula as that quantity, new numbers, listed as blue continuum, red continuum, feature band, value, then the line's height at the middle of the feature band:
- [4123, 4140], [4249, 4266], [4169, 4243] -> 1.65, 59.9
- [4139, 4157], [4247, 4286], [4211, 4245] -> 0.28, 58.1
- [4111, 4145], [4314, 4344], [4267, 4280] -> 1.21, 59.6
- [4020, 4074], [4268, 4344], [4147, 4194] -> -4.68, 56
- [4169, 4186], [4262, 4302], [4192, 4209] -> -0.50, 58.1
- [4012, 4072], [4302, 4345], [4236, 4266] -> -1.07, 55.4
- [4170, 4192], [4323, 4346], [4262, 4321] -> 3.63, 56.8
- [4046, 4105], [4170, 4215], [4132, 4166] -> -2.44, 59.1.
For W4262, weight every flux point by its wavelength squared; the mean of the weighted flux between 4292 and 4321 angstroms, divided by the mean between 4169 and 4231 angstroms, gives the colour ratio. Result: 0.91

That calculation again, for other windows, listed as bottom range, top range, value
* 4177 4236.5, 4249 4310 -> 0.93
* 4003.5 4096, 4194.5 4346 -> 1.04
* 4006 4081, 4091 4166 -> 1.10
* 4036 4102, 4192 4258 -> 1.07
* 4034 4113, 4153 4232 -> 1.08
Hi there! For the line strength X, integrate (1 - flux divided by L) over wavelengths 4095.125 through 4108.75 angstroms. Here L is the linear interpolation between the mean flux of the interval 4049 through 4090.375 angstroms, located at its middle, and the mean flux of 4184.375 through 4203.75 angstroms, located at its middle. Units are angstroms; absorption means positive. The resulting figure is 0.81 angstroms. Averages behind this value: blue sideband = 59.1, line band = 55.6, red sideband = 59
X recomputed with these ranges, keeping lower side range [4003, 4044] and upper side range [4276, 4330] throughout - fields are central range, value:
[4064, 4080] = 0.9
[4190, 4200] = -1.0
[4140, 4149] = -0.5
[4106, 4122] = -1.2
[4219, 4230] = 0.2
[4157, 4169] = -1.8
